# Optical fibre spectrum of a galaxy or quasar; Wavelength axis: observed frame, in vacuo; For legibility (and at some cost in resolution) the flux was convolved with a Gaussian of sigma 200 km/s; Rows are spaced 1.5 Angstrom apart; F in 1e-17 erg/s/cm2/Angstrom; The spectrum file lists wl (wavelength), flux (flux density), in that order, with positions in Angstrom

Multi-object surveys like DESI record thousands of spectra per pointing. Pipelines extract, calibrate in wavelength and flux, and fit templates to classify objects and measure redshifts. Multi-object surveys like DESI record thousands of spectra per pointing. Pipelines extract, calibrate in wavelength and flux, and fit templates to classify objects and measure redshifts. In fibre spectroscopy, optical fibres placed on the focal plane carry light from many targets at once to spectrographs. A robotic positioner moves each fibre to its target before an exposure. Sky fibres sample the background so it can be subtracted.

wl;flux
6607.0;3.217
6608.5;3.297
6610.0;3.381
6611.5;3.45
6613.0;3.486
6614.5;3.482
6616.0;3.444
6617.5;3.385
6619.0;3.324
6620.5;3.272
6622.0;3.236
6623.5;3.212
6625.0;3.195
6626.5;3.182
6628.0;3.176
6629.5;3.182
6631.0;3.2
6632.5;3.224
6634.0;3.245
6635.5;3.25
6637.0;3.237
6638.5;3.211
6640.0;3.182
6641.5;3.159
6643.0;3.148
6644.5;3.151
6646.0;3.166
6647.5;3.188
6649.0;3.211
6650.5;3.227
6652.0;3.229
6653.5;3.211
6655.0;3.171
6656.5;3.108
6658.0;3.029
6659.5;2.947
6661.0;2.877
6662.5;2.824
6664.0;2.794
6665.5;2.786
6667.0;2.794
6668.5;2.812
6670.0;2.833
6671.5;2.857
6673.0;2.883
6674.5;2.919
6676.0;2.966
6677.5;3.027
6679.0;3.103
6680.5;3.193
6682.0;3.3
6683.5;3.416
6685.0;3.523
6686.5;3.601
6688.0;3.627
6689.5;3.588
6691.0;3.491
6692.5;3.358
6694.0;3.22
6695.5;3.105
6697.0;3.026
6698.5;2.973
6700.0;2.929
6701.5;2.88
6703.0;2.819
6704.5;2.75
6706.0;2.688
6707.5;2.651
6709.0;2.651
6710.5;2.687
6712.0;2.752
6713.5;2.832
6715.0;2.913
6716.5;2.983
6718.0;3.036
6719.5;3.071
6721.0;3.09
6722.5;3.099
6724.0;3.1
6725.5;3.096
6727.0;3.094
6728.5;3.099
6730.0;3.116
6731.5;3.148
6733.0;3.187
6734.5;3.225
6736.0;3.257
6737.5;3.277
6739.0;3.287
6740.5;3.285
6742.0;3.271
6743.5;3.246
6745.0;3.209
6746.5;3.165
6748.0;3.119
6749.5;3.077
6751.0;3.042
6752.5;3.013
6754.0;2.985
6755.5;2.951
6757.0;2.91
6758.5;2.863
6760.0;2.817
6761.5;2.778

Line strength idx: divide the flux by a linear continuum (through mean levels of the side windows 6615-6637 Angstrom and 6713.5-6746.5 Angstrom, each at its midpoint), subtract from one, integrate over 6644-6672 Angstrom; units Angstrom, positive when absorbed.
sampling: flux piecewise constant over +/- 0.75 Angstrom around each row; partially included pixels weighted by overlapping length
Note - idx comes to 1.8 Angstrom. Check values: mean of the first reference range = 3.25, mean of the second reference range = 3.14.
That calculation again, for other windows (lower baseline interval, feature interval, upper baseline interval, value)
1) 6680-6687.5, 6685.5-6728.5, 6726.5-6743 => 3.64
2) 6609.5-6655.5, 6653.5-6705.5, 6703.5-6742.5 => 0.94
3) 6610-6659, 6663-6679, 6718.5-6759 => 1.60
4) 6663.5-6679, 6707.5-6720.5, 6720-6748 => 0.95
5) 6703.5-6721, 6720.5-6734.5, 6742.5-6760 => -0.99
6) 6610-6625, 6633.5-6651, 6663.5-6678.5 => -0.36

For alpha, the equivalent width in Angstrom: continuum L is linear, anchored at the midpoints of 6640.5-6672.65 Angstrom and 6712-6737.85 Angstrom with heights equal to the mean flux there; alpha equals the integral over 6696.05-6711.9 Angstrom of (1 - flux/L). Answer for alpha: 1.3 Angstrom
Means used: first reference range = 3.02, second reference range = 3.08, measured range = 2.81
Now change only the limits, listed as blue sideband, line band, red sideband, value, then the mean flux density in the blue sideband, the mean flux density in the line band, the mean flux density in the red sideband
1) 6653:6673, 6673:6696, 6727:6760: -2.4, 2.92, 3.28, 3.12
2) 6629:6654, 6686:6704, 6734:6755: -0.1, 3.2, 3.21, 3.17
